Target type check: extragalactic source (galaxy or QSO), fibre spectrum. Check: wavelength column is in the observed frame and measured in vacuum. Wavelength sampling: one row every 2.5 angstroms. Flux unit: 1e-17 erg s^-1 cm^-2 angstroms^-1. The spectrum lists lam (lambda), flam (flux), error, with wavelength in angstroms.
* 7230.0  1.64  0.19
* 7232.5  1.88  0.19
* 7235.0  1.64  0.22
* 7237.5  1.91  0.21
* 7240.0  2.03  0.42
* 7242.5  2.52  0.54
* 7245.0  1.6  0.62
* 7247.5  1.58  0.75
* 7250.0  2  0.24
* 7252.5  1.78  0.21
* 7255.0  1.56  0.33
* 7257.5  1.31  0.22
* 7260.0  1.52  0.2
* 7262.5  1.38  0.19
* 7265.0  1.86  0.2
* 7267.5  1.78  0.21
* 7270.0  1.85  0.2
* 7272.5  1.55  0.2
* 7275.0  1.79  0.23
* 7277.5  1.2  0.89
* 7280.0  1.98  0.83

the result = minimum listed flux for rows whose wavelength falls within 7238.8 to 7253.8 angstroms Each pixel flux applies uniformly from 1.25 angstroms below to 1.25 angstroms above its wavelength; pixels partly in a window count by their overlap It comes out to 1.58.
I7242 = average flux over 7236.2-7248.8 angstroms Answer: 1.93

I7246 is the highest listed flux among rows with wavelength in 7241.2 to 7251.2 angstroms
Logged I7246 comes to 2.52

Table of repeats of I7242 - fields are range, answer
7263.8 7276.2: 1.77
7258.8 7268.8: 1.64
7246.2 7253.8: 1.78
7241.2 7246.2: 2.06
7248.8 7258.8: 1.66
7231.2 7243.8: 1.99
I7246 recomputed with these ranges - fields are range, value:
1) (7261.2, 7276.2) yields 1.86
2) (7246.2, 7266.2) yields 2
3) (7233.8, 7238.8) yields 1.91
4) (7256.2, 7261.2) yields 1.52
